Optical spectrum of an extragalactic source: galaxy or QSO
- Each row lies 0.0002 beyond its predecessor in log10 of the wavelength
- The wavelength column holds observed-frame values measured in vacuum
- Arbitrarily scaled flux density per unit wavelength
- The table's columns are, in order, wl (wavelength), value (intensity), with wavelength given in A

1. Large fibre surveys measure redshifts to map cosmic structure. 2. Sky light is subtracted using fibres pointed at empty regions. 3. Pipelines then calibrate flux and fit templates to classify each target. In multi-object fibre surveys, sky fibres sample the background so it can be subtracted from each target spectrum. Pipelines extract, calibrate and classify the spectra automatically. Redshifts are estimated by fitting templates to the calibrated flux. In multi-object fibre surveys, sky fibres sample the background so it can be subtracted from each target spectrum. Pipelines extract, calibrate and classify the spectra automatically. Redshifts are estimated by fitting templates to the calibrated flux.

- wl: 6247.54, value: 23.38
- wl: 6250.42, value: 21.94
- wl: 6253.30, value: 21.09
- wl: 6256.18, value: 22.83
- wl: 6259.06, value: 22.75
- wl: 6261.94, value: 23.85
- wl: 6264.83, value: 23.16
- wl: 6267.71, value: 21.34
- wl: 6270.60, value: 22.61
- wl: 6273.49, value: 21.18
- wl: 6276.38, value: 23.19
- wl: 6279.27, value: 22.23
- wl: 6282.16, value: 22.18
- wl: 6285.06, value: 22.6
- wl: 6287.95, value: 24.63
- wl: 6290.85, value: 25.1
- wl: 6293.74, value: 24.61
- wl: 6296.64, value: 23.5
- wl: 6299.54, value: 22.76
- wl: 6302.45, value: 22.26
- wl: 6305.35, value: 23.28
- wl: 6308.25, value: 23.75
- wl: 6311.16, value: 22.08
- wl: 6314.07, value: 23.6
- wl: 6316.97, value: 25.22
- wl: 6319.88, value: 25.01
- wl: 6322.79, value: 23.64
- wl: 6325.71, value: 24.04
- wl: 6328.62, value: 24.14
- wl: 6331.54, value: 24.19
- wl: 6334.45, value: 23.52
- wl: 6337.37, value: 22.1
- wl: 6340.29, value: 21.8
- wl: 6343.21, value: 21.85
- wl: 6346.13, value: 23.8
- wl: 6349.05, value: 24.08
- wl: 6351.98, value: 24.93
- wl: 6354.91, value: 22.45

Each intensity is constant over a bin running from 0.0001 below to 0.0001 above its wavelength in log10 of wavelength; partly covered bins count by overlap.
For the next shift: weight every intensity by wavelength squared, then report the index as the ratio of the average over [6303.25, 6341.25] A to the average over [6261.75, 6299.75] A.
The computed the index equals 1.0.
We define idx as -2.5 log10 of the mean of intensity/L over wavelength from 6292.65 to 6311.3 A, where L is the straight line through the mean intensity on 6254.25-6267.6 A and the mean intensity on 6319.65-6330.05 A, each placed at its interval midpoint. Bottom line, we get 0.02 mag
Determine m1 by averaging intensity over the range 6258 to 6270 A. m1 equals 22.8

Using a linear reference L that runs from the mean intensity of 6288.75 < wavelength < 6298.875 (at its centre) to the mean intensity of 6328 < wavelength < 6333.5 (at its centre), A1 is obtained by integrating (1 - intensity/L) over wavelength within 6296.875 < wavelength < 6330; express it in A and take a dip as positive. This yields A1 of 0.8 A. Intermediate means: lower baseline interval 24.3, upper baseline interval 24.1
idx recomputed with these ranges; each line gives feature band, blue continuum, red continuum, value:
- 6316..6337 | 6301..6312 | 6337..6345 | -0.082 mag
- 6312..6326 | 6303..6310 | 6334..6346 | -0.058 mag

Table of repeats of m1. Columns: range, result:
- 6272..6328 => 23.4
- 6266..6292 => 22.8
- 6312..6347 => 23.5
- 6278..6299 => 23.5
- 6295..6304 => 22.9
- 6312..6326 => 24.2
